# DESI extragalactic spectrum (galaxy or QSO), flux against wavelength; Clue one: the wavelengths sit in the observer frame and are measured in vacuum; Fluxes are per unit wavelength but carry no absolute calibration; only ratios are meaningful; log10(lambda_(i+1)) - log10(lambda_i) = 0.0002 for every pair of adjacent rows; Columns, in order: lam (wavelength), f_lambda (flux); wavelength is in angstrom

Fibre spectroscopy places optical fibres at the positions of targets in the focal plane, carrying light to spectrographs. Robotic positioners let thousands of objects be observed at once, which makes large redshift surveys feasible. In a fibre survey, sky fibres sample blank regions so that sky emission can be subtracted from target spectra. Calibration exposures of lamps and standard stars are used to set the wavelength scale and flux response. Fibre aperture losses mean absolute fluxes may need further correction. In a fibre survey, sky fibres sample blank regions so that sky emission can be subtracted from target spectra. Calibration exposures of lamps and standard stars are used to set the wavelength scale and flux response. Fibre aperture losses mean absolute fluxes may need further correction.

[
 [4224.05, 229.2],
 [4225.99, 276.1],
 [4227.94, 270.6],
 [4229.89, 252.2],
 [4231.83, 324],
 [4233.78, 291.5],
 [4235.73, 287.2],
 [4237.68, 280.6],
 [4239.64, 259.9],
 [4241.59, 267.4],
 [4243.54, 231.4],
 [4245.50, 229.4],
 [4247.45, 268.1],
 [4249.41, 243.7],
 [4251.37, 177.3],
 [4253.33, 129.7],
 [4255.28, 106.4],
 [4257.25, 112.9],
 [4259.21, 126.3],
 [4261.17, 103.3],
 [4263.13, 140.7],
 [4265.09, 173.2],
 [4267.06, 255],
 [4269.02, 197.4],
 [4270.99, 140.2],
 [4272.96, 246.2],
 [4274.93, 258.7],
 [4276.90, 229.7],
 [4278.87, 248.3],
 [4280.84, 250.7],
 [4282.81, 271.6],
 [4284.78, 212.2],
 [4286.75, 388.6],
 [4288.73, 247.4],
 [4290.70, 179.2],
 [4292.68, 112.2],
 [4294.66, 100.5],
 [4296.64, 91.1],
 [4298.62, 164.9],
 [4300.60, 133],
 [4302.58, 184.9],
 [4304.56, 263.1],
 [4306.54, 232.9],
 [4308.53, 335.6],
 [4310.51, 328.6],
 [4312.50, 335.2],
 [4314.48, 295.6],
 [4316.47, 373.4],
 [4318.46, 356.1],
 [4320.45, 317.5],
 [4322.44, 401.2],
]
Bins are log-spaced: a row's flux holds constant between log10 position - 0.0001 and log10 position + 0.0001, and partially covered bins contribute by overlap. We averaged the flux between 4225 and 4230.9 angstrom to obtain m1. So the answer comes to 267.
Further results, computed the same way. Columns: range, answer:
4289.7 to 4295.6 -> 131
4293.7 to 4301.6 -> 123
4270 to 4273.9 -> 192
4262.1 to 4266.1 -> 157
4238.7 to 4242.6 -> 264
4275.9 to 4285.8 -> 243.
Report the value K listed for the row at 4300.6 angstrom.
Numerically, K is 133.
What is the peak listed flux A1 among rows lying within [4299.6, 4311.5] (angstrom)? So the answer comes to 335.6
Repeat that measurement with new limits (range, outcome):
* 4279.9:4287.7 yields 388.6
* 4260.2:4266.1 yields 173.2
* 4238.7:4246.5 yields 267.4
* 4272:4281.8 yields 258.7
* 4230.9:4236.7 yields 324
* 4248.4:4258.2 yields 243.7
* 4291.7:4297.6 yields 112.2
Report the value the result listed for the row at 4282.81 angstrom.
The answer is 271.6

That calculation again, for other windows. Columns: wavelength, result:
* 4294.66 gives 100.5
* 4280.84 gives 250.7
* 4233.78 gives 291.5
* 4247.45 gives 268.1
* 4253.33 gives 129.7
